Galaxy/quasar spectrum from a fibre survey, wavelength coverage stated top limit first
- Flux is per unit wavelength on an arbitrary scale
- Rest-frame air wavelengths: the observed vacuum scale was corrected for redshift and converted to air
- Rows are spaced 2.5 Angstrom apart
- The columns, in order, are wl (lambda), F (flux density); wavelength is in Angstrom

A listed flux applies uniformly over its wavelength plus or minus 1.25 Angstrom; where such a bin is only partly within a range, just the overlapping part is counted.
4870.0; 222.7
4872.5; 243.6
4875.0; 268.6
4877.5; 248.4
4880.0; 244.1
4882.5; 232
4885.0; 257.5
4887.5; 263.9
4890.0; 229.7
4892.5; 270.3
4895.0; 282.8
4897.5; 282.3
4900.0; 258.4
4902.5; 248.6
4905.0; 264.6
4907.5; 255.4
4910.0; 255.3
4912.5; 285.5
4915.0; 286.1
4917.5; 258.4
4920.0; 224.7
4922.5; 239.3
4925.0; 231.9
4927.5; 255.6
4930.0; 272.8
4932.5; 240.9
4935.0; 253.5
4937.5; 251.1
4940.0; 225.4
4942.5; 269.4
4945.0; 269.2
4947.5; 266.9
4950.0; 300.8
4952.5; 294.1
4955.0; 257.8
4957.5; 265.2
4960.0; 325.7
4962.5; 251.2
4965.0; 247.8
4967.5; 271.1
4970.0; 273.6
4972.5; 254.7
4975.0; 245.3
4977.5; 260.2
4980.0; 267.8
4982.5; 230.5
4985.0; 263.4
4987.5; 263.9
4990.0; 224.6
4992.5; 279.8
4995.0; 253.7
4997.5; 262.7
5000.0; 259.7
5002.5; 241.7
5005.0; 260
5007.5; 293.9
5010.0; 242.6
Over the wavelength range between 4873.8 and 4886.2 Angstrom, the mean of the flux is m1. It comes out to 250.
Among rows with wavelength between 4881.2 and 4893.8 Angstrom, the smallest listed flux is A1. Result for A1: 229.7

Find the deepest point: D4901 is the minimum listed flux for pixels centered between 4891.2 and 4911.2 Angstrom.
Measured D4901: 248.6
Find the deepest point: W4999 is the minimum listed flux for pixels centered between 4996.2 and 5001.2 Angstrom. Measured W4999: 259.7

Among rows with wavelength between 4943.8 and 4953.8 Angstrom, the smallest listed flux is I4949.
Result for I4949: 266.9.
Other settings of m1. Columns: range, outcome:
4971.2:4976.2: 250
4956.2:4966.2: 273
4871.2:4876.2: 256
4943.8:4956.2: 278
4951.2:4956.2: 276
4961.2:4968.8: 257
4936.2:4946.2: 254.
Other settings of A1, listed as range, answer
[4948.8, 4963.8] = 251.2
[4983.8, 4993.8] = 224.6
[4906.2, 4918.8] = 255.3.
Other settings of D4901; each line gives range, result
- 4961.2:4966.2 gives 247.8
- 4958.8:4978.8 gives 245.3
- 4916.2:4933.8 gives 224.7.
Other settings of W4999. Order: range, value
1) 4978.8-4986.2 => 230.5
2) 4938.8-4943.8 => 225.4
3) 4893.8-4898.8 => 282.3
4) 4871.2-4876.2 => 243.6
